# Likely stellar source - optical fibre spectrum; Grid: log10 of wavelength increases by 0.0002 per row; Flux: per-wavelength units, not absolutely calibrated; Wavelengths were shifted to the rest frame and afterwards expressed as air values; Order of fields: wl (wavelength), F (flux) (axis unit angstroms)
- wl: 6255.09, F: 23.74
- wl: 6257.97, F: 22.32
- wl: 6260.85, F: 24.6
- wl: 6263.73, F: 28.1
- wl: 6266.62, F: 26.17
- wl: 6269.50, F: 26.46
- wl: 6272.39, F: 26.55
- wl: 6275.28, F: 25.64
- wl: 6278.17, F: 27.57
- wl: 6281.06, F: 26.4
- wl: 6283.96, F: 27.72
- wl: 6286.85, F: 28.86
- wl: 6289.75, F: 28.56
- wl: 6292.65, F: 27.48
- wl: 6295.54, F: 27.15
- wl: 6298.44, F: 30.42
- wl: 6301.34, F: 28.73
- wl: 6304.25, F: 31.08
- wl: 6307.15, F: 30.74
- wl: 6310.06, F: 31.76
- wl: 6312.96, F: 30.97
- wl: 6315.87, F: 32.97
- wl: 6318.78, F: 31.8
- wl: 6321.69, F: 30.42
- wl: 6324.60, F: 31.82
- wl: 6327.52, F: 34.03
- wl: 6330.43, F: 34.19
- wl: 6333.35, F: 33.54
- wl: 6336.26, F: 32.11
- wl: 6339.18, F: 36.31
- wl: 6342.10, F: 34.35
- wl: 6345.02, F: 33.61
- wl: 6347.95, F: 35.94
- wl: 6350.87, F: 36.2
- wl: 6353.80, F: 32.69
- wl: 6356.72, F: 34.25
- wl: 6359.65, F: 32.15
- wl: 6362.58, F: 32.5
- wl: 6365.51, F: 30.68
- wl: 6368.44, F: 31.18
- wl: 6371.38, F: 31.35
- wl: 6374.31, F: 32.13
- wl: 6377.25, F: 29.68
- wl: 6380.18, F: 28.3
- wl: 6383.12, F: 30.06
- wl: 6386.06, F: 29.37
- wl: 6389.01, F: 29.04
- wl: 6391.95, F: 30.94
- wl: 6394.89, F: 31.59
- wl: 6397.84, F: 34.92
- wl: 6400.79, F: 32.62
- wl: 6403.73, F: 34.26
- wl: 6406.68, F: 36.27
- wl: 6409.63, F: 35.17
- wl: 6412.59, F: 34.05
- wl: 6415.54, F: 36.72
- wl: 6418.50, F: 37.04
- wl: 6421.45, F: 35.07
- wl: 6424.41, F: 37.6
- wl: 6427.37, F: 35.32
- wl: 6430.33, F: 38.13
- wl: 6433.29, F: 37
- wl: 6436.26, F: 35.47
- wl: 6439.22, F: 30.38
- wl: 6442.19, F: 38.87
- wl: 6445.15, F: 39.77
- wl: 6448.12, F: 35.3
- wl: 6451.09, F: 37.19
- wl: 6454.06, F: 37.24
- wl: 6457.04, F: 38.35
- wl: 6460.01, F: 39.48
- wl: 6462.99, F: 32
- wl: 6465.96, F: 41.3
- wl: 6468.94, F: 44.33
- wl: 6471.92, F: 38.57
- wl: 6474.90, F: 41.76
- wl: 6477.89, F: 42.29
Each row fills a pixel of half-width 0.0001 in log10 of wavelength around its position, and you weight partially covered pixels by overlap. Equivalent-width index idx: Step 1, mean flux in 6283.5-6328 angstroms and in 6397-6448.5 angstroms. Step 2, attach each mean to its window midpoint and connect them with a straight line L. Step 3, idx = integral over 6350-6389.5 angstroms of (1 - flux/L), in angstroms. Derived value 2.2 angstroms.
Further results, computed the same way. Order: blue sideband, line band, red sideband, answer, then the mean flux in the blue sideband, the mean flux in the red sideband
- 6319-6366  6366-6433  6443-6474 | 5.00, 33.4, 38.4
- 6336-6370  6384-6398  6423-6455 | 1.65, 33.5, 36.6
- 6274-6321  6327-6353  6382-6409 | -3.30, 29.3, 32.2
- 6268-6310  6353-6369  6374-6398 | -1.33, 28.2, 30.4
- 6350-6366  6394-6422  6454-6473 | 0.80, 33.1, 38.9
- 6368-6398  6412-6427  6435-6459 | -0.93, 30.6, 36.6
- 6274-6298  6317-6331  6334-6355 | -0.14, 27.6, 34.4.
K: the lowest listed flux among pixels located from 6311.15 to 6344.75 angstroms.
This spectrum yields 30.42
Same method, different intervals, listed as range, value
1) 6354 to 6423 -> 28.3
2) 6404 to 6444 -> 30.38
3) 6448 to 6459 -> 35.3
